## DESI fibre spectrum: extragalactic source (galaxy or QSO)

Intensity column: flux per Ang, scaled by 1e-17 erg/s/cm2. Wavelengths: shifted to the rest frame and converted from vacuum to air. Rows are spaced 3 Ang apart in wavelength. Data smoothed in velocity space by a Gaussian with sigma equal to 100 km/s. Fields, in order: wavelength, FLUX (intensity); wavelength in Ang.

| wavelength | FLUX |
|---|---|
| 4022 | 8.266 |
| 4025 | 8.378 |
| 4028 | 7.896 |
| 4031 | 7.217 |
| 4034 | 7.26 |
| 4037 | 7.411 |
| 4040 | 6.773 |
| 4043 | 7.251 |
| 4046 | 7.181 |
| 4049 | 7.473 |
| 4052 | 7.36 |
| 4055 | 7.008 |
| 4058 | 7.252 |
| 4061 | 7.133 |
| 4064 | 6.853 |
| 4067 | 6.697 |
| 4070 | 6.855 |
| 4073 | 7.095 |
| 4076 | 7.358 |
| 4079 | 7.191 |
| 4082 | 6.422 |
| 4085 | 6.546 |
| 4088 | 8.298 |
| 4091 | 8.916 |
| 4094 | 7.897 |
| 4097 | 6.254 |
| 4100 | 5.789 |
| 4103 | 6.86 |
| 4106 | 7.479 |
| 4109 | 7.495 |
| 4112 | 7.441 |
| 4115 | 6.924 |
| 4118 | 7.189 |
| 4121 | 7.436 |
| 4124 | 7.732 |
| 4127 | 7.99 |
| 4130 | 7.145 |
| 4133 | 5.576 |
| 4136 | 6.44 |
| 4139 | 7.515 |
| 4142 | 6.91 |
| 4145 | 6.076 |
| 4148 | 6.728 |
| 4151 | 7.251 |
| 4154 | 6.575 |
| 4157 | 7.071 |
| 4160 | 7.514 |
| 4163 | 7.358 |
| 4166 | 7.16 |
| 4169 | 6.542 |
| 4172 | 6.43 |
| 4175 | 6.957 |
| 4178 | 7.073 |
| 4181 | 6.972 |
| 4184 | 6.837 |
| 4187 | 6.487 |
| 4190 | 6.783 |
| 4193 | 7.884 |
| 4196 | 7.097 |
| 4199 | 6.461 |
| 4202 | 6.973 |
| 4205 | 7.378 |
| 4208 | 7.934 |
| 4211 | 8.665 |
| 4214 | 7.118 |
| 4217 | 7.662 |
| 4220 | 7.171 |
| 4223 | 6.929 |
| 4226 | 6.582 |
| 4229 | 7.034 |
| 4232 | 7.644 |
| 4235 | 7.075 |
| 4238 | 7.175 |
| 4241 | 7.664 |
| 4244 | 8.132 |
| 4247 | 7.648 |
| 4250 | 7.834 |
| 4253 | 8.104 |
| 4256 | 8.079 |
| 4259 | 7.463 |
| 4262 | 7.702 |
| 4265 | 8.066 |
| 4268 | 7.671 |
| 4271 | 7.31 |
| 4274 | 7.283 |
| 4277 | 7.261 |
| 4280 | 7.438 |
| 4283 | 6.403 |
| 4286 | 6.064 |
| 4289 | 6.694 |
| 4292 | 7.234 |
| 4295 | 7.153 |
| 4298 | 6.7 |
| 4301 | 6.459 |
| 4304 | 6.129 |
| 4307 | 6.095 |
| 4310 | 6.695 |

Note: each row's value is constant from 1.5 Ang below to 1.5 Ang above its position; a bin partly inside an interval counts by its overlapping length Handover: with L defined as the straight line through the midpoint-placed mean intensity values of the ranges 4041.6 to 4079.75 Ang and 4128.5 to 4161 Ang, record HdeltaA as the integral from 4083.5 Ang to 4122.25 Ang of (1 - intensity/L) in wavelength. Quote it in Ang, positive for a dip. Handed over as -1.7 Ang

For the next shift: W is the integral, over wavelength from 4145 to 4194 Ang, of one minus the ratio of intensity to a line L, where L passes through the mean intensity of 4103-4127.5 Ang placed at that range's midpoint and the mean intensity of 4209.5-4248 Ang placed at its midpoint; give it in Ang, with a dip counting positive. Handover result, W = 3.1 Ang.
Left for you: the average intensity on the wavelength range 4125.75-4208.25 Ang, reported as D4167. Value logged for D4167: 6.95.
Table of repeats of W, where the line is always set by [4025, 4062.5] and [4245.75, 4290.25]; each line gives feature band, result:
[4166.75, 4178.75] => 1.0 Ang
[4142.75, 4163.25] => 1.2 Ang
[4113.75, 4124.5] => 0.1 Ang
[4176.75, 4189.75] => 0.9 Ang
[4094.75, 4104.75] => 1.2 Ang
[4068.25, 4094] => -0.1 Ang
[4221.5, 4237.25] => 0.7 Ang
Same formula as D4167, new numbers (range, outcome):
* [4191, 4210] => 7.31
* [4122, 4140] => 7.06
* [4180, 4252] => 7.31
